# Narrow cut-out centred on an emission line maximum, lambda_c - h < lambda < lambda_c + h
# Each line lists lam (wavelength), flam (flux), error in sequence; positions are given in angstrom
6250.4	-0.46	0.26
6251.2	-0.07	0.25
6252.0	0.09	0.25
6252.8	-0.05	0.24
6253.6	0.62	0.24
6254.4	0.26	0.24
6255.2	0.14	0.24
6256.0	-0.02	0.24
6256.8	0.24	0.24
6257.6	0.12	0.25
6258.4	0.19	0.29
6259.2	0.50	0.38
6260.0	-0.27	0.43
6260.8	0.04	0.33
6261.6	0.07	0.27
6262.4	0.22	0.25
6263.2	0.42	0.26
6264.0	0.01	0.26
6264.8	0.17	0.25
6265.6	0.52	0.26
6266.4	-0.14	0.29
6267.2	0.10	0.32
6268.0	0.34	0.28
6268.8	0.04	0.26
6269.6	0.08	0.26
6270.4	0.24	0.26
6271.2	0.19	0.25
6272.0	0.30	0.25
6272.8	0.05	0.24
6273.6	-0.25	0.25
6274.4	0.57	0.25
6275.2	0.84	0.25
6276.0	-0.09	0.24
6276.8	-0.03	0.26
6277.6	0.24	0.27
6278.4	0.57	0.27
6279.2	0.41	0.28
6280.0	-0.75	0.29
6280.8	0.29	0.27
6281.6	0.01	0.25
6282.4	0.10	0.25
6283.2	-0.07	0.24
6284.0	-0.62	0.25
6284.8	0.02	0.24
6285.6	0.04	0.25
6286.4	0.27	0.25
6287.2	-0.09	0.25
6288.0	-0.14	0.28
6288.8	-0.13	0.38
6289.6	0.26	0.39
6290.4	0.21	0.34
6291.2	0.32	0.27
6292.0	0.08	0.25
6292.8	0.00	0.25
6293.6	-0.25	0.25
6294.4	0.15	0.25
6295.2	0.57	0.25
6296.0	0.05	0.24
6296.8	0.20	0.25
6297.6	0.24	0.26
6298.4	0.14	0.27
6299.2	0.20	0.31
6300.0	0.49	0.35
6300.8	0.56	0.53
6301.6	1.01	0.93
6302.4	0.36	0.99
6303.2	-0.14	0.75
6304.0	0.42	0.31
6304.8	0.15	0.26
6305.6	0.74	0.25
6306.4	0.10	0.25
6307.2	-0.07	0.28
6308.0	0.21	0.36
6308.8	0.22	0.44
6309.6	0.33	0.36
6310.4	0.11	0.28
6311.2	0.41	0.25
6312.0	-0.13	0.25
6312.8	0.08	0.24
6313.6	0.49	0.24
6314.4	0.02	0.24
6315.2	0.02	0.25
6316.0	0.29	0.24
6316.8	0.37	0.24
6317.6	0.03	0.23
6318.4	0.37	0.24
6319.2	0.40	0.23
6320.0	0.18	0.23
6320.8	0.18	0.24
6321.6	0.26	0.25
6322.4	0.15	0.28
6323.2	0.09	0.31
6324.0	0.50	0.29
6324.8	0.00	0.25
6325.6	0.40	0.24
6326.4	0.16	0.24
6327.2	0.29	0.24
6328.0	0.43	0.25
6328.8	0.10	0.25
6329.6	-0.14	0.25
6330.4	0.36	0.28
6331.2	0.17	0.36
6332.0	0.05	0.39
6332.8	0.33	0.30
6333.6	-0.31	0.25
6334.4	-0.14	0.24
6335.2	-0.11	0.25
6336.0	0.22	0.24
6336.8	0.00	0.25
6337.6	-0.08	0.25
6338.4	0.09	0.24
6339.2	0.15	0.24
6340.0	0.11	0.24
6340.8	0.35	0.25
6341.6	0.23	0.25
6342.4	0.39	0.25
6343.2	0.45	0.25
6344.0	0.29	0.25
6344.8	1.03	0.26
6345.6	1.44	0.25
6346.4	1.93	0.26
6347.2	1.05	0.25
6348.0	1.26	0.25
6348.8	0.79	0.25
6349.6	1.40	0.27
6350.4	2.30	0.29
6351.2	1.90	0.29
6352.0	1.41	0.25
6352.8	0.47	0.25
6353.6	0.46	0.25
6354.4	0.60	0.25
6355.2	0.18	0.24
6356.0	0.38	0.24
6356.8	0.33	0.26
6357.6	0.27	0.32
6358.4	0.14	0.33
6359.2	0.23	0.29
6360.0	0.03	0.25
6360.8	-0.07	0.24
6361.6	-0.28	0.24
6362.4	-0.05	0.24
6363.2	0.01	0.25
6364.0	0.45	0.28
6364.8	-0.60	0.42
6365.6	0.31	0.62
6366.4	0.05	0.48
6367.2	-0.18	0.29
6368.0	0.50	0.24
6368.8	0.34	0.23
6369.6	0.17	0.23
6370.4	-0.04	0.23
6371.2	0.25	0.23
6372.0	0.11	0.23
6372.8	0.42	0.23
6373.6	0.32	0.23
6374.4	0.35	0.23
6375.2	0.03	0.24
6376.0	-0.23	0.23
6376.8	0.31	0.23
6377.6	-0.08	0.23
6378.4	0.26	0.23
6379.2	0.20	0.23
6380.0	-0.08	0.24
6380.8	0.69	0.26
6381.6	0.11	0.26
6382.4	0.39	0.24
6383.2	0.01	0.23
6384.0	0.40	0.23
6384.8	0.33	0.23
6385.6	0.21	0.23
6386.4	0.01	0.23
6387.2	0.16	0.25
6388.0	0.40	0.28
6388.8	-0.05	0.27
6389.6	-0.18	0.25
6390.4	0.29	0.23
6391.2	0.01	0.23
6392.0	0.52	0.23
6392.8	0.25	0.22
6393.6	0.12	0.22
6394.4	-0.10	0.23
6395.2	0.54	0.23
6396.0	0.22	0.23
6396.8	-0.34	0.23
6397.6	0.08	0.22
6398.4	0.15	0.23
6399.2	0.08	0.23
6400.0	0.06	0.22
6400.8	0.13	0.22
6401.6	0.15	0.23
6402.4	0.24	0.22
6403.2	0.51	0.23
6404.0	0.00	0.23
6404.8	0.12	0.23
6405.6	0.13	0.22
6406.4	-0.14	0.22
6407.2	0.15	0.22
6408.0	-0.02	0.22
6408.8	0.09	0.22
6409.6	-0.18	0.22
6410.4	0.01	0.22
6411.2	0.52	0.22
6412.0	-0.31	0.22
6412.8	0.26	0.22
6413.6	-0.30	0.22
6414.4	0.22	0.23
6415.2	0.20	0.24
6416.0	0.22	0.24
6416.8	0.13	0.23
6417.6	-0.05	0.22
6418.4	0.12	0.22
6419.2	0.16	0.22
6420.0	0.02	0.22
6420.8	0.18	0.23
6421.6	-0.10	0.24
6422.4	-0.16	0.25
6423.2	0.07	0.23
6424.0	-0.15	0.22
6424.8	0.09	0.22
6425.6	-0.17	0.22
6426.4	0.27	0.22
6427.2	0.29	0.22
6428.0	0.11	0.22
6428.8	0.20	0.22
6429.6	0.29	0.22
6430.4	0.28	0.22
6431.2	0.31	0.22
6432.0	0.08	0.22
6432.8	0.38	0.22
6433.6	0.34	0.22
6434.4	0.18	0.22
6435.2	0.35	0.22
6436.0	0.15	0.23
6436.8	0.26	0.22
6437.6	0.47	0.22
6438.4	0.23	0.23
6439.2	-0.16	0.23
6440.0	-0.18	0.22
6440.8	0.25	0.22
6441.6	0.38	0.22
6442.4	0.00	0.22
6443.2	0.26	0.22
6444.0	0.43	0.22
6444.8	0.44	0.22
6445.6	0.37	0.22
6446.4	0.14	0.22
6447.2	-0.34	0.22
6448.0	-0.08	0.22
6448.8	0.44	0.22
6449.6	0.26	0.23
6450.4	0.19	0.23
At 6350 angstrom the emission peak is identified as [O II] 3727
